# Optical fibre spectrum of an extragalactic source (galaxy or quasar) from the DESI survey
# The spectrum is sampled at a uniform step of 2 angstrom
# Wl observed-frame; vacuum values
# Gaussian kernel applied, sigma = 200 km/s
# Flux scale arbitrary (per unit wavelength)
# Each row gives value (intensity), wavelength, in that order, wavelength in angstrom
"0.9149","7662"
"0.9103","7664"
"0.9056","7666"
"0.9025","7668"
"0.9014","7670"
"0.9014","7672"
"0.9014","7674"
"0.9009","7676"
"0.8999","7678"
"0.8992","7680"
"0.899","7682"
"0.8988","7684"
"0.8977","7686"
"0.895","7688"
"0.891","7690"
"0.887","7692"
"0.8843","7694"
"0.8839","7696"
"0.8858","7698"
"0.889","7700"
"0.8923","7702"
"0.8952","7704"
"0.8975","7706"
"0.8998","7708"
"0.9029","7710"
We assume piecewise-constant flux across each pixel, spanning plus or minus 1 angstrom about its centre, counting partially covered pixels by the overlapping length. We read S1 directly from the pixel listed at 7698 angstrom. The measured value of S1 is 0.8858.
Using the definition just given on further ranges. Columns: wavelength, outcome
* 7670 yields 0.9014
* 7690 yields 0.891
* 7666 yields 0.9056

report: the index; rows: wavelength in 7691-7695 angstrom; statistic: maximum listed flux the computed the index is 0.887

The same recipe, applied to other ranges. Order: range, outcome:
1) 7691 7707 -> 0.8975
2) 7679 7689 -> 0.8992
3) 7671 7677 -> 0.9014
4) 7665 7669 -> 0.9056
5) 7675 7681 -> 0.9009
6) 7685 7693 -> 0.8977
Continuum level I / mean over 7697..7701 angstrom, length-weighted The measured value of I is 0.887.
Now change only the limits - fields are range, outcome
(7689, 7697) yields 0.887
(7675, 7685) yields 0.9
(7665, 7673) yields 0.903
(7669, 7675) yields 0.901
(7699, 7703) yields 0.891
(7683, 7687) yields 0.898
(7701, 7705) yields 0.894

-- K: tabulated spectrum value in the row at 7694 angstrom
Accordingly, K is 0.8843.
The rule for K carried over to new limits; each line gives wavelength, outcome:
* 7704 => 0.8952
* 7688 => 0.895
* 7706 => 0.8975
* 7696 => 0.8839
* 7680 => 0.8992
